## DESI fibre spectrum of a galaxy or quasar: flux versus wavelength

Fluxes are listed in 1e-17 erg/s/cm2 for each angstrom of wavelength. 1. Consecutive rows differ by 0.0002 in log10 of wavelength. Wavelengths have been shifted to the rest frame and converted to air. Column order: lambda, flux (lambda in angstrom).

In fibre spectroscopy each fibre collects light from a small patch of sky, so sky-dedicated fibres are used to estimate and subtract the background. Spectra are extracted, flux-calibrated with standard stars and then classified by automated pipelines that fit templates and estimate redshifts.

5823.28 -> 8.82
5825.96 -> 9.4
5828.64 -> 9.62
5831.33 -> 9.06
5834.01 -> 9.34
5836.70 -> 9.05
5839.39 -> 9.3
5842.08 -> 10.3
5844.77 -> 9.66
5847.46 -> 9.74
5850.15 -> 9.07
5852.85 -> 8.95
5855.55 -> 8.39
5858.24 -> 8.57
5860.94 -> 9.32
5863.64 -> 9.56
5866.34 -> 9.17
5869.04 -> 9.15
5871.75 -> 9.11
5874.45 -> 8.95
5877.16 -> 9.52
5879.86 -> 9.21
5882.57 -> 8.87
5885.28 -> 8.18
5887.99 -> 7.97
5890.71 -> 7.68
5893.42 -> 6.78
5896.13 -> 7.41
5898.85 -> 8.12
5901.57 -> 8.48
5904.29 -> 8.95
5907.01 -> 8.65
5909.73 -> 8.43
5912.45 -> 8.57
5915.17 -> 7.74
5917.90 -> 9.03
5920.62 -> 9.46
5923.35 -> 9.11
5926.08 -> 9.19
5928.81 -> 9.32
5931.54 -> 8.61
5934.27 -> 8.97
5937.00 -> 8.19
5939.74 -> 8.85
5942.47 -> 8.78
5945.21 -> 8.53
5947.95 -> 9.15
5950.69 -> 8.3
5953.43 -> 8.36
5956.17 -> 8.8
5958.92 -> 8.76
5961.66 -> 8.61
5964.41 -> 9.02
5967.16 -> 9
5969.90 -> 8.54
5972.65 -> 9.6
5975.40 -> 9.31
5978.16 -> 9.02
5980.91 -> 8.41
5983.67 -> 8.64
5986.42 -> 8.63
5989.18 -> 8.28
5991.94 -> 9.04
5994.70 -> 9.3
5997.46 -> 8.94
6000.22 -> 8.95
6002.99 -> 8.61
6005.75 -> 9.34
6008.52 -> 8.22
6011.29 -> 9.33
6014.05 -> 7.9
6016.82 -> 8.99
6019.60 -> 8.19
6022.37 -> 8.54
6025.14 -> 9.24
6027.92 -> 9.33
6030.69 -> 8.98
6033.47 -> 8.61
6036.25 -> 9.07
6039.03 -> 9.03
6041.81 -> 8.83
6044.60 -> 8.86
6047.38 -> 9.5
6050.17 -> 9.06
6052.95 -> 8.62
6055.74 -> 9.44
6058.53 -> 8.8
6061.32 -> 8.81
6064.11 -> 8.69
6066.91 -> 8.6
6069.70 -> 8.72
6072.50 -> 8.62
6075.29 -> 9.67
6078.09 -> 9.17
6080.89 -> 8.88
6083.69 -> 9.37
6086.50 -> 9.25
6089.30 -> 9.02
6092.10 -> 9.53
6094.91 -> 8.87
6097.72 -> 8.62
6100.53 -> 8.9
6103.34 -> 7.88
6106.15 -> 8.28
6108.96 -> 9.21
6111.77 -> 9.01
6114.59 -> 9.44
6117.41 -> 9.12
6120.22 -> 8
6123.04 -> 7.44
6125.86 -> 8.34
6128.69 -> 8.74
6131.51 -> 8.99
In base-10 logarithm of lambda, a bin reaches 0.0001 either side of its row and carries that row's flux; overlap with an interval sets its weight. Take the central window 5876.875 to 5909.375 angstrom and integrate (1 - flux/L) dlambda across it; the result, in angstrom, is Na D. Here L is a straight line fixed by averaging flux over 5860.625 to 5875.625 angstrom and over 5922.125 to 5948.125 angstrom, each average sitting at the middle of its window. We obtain 2.8 angstrom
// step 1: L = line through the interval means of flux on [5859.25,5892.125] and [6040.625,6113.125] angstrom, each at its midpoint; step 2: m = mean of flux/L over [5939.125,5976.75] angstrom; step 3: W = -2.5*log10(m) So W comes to 0.01 mag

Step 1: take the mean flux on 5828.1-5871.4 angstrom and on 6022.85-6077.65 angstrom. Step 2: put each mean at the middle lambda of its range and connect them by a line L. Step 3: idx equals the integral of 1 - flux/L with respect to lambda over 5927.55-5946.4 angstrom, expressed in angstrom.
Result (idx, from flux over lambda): 0.8 angstrom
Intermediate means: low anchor 9.25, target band 8.75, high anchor 8.97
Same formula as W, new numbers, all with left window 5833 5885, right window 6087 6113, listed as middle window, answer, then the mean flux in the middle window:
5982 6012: 0.02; 8.83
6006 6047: 0.01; 8.83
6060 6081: 0.00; 8.9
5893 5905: 0.15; 7.98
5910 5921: 0.06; 8.61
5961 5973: 0.01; 8.92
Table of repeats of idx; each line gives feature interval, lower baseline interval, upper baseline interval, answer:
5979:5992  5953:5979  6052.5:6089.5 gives 0.5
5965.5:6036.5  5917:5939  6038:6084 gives 1.0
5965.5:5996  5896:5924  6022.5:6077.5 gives -0.4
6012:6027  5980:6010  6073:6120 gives 0.3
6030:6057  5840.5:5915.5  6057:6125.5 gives -0.6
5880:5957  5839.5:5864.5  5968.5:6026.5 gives 4.6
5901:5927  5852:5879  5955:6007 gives 0.7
